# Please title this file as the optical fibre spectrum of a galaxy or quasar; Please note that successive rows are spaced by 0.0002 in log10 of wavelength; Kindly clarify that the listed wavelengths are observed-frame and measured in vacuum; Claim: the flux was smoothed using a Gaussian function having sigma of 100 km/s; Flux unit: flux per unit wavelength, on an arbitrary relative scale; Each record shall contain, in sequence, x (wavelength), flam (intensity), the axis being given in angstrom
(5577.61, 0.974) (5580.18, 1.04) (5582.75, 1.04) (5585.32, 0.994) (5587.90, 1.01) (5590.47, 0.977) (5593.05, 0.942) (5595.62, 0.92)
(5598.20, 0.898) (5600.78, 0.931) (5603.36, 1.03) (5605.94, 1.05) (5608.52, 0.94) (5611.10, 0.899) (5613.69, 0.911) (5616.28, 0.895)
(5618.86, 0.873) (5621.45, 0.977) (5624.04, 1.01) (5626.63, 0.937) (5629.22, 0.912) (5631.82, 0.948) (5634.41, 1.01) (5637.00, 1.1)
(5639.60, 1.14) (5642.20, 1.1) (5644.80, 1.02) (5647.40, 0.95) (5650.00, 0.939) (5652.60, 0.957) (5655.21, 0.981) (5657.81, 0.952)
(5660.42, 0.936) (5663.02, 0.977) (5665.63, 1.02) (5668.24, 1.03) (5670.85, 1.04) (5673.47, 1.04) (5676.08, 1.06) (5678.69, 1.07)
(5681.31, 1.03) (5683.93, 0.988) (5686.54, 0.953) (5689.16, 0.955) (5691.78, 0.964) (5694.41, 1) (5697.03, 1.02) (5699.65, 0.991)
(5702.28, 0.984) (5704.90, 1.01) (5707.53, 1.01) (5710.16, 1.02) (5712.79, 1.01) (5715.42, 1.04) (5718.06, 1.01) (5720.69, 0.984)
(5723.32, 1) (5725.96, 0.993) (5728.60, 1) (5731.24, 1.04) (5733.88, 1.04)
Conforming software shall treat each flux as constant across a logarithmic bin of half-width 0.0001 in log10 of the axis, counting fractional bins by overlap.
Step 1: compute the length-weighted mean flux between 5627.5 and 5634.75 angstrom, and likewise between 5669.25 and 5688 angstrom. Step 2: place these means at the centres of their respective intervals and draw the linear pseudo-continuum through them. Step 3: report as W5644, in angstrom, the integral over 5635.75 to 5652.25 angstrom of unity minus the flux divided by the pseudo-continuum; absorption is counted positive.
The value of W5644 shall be -1.2 angstrom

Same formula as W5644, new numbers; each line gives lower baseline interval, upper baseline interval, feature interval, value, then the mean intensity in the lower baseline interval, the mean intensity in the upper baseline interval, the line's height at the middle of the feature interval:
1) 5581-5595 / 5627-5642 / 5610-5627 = 1.4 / 0.991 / 1.02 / 1.01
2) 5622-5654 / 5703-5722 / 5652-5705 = 0.4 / 1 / 1.01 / 1.01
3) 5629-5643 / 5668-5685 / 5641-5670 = 1.4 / 1.04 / 1.04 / 1.04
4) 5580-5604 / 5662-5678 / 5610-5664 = 1.8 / 0.974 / 1.03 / 1.01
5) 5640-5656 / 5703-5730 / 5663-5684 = -0.7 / 0.999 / 1.01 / 1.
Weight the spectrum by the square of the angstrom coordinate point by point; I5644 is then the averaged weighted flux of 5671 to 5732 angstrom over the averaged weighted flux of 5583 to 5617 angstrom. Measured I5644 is 1.09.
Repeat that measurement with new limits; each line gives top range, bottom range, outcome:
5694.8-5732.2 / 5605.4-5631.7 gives 1.11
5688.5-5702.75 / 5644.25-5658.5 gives 1.04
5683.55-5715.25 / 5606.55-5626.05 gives 1.10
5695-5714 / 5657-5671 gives 1.03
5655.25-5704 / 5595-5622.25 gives 1.09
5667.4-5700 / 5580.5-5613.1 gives 1.08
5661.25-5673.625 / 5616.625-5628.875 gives 1.10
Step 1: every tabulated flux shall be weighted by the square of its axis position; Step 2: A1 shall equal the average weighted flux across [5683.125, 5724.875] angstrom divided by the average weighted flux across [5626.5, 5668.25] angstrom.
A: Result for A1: 1.02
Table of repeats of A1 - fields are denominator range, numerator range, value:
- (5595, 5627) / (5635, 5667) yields 1.08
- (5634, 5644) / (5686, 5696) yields 0.91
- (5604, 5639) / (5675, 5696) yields 1.06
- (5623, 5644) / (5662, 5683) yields 1.03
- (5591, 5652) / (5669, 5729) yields 1.07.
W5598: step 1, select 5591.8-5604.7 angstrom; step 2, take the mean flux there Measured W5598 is 0.945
